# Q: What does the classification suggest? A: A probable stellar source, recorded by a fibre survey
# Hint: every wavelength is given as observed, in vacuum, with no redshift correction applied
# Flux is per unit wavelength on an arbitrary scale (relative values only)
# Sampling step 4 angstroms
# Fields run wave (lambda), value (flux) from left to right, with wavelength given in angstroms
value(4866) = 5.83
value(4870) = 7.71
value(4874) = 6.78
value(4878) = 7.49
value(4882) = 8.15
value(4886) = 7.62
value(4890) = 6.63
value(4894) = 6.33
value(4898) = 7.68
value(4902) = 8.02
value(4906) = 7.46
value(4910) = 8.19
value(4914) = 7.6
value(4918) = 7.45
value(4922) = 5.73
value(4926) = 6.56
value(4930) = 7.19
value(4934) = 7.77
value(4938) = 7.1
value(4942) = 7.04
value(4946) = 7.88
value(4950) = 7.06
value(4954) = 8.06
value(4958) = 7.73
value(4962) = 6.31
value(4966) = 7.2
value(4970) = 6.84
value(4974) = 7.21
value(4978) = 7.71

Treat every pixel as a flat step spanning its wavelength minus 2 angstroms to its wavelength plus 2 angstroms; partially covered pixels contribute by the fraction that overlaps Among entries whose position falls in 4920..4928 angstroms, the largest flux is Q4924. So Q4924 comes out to 6.56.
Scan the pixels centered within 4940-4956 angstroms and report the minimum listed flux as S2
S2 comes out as 7.04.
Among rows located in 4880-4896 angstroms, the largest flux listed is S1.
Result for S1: 8.15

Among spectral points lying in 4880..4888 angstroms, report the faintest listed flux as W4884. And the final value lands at 7.62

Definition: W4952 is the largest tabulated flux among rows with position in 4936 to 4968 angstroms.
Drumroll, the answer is 8.06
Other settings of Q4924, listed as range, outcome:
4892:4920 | 8.19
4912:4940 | 7.77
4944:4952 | 7.88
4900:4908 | 8.02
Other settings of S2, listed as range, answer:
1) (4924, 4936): 6.56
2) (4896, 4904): 7.68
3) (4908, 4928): 5.73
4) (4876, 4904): 6.33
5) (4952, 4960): 7.73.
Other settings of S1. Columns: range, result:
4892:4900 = 7.68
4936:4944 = 7.1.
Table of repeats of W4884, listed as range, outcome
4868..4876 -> 6.78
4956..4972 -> 6.31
